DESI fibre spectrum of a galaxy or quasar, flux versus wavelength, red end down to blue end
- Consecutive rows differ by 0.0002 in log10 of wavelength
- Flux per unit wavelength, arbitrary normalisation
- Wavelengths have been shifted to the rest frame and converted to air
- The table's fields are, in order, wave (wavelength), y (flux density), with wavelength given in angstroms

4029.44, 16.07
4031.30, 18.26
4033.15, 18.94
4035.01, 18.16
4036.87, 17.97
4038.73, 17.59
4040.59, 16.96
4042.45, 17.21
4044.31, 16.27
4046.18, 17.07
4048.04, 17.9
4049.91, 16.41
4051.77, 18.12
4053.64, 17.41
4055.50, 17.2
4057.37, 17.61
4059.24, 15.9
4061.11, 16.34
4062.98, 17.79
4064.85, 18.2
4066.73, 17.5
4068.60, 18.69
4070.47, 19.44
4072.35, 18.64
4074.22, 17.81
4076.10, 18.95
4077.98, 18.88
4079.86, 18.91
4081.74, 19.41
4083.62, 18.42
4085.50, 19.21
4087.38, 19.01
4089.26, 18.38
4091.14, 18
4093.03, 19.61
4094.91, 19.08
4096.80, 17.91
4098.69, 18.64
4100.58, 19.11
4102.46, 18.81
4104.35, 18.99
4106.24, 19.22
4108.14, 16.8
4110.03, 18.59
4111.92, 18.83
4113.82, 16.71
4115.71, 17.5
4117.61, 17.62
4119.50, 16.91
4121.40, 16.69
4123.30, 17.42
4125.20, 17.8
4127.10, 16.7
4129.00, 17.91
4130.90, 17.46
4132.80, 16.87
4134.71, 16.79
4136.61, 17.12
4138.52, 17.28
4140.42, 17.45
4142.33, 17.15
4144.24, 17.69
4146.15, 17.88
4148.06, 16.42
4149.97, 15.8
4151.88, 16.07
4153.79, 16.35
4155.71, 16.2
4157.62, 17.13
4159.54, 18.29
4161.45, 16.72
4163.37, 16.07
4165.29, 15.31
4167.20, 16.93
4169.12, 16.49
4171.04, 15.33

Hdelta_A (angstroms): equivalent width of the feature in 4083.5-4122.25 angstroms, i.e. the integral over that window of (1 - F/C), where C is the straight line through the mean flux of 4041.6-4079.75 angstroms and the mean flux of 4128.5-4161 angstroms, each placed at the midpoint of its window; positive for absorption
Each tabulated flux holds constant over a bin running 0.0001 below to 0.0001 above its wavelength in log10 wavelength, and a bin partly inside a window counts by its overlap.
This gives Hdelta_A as -2.1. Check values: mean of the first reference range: 17.7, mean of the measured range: 18.3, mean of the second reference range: 17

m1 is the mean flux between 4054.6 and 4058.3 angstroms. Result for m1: 17.4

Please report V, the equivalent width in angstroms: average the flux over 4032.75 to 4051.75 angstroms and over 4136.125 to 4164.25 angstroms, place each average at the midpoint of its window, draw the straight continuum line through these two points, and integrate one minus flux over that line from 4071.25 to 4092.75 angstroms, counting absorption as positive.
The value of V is -1.85 angstroms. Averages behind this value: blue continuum 17.4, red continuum 16.9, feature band 18.7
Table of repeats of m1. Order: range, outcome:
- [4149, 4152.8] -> 15.9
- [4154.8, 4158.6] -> 16.7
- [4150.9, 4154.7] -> 16.2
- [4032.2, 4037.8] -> 18.4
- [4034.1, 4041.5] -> 17.7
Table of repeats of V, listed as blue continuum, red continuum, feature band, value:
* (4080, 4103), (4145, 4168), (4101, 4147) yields 0.26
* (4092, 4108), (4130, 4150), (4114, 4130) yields 0.53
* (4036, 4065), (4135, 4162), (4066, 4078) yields -0.97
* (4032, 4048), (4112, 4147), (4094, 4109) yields -1.03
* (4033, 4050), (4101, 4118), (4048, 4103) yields -1.39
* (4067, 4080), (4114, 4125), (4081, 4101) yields -0.72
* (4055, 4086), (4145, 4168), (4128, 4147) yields -0.45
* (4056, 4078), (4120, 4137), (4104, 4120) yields -0.47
